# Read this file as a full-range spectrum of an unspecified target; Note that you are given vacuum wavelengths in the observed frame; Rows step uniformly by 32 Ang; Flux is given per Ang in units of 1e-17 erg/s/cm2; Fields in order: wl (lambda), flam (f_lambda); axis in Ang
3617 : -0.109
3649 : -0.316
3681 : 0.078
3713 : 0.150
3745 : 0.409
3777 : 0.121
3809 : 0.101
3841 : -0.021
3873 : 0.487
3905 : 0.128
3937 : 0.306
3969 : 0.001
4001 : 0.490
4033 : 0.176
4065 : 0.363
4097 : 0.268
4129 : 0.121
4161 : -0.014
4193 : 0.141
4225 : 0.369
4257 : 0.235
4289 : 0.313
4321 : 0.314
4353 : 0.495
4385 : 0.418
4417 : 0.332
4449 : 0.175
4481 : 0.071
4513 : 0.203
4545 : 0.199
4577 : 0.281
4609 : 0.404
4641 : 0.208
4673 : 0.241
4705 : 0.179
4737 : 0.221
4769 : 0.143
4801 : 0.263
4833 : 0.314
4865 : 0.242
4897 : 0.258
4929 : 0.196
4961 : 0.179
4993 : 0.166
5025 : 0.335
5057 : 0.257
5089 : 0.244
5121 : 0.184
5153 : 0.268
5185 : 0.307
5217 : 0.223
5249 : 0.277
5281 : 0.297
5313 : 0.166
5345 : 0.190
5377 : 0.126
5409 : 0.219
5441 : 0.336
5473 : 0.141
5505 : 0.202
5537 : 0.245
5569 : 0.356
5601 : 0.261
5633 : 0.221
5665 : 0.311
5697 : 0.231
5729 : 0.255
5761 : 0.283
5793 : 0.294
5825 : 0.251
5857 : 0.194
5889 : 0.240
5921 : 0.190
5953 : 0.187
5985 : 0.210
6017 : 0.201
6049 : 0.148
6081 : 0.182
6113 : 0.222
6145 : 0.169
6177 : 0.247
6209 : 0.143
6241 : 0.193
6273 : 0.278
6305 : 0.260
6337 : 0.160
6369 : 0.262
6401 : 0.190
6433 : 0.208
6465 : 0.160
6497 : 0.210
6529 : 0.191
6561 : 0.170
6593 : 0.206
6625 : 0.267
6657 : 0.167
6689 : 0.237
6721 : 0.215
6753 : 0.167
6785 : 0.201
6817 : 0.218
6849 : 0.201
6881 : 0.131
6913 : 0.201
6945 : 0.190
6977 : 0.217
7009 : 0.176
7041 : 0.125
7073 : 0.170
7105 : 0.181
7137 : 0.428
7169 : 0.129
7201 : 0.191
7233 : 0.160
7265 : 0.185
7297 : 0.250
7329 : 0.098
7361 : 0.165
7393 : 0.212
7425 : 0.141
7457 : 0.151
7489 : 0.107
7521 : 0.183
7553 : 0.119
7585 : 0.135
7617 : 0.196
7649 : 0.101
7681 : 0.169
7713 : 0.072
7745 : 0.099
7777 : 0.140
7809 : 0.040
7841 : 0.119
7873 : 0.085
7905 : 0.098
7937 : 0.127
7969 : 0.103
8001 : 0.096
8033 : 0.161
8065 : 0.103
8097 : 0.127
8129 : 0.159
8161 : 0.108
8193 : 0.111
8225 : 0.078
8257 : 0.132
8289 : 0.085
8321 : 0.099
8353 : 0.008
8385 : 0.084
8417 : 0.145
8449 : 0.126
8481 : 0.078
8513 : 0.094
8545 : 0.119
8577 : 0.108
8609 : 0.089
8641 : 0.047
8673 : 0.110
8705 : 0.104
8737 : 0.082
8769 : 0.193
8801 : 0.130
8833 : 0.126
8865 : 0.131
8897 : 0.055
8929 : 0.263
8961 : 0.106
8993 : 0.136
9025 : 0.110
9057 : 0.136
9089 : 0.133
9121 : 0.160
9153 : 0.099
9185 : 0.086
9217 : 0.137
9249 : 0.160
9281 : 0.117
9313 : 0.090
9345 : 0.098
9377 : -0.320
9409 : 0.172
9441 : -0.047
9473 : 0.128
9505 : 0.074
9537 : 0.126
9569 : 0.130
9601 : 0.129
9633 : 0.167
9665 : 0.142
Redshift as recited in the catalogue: 0.09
